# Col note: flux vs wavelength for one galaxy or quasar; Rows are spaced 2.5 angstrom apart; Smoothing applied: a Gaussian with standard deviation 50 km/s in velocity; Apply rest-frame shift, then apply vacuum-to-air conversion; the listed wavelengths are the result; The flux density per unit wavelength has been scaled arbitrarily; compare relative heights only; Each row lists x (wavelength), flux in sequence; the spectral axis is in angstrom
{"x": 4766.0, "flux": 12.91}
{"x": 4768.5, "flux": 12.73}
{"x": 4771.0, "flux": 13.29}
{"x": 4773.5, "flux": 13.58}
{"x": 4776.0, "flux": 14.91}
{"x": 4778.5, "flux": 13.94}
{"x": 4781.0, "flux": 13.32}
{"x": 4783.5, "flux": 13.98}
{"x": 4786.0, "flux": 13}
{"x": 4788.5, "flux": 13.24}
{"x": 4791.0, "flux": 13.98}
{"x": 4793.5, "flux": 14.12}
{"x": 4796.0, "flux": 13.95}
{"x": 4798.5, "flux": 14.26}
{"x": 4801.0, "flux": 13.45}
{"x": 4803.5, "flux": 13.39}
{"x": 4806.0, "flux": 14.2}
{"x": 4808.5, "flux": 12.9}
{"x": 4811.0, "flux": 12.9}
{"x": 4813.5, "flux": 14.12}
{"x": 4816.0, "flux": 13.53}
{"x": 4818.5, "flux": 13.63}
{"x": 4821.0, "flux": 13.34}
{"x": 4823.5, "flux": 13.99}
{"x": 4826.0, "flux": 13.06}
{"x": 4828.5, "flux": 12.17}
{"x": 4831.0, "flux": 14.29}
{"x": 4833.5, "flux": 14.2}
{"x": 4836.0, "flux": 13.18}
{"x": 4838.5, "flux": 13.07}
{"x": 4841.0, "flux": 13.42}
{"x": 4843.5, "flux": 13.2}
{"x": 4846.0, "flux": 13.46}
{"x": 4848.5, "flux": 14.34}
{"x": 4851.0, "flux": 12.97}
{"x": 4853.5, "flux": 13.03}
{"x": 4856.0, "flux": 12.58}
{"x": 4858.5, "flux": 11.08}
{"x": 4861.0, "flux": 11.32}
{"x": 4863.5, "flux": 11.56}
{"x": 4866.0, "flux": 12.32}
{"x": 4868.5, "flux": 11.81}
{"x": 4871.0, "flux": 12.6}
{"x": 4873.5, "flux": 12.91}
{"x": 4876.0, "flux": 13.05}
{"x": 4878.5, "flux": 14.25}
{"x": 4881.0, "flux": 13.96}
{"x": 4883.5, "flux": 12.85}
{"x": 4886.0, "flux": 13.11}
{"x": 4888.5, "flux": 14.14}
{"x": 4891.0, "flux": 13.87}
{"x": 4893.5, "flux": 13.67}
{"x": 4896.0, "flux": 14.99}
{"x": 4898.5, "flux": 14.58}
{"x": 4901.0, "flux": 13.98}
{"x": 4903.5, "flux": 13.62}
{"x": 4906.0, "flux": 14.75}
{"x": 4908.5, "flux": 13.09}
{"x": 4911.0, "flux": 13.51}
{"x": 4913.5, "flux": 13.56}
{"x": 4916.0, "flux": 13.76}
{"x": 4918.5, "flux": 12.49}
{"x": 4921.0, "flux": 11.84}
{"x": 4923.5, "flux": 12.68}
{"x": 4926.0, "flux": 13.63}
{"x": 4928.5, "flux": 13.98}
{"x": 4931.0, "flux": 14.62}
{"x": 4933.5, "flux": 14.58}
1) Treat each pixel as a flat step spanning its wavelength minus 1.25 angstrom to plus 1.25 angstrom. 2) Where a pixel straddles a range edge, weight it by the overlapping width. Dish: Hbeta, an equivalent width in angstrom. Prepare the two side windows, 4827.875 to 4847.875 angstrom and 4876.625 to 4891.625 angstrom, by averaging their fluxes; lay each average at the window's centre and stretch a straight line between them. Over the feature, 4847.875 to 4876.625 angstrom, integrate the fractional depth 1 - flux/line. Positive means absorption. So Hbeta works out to 2.4 angstrom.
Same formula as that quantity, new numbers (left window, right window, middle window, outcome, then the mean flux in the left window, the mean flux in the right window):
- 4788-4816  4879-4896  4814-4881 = 3.26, 13.7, 13.7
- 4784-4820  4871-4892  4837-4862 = 1.22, 13.6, 13.5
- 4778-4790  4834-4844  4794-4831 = -0.41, 13.5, 13.3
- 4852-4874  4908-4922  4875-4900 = -2.57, 12.1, 13.1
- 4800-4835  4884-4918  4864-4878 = 1.17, 13.5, 13.8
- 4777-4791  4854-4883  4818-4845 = -0.90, 13.6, 12.5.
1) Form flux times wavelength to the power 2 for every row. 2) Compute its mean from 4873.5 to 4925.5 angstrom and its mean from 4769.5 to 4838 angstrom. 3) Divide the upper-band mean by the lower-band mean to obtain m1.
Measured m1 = 1.0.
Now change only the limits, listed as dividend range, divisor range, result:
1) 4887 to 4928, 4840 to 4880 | 1.09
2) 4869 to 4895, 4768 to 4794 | 1.02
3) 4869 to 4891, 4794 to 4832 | 1.01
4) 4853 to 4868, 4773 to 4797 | 0.89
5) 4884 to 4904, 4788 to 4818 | 1.06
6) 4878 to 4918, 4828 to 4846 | 1.06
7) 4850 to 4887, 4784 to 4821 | 0.95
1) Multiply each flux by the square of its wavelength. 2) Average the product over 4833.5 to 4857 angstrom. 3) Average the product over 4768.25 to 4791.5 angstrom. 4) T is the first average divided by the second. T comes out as 1.00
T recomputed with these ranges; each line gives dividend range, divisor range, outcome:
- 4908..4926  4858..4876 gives 1.10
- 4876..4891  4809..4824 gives 1.04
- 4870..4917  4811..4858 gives 1.05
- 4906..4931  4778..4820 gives 1.03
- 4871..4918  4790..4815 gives 1.04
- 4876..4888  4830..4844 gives 1.02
